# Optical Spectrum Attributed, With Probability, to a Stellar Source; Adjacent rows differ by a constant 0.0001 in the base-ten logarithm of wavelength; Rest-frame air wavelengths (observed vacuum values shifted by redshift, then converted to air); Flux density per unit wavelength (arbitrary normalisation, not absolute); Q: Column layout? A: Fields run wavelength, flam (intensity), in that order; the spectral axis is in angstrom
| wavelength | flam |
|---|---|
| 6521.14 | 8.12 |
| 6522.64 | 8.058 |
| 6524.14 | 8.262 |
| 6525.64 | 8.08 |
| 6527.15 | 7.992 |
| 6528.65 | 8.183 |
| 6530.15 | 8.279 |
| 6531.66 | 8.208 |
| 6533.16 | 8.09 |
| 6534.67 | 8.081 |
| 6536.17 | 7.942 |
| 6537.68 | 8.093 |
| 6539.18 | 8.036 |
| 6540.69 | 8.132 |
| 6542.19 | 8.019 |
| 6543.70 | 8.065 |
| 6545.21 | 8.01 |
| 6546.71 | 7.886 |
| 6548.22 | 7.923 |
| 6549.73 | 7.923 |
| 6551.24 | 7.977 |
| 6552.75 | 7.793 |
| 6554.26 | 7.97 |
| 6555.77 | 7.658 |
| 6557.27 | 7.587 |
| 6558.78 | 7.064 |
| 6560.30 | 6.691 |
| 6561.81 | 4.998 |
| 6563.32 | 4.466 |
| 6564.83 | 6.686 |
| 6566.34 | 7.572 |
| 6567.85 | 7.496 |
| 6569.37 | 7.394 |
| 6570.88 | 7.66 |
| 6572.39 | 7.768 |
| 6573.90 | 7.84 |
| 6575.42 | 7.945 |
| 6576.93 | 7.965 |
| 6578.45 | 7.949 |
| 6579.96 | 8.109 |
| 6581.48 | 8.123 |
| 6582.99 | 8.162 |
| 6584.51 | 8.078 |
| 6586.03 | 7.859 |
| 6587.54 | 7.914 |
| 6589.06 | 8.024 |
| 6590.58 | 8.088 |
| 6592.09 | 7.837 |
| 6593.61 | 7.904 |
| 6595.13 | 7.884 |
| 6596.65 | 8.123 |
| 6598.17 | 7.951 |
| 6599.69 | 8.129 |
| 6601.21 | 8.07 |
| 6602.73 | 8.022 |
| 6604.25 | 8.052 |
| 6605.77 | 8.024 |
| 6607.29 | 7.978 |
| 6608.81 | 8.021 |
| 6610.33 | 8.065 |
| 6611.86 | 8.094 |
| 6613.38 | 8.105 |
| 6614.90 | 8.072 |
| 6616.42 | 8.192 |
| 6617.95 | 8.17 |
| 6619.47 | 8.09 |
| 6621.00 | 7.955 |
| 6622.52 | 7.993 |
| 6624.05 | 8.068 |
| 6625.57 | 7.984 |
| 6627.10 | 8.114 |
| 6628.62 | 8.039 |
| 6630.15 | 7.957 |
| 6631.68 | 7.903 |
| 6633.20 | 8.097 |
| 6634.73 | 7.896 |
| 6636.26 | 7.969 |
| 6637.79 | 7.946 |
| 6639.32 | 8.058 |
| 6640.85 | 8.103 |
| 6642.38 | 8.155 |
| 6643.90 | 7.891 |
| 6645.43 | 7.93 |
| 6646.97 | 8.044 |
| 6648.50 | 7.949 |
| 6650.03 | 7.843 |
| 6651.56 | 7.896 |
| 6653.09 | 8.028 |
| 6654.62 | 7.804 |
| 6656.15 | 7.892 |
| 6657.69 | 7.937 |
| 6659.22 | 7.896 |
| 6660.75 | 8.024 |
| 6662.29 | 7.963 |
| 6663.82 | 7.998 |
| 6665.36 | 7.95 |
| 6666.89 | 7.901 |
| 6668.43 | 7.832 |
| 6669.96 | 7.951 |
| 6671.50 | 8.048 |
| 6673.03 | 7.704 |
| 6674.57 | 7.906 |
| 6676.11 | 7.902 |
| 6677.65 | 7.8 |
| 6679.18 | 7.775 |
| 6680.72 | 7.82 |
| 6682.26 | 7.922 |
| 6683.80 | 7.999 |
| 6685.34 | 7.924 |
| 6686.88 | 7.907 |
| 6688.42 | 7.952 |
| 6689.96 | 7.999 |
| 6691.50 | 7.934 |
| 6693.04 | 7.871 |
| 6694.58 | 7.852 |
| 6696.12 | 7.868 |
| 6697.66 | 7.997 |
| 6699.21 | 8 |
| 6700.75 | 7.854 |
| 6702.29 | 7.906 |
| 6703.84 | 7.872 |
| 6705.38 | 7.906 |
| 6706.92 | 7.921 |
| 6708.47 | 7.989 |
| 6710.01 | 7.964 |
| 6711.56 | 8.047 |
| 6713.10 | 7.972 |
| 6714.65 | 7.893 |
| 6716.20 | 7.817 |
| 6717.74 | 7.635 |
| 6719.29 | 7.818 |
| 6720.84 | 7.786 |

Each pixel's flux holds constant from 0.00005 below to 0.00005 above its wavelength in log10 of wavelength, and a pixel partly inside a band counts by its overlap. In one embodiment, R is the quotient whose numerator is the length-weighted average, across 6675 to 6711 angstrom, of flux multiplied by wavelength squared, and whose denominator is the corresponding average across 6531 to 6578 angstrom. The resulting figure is 1.09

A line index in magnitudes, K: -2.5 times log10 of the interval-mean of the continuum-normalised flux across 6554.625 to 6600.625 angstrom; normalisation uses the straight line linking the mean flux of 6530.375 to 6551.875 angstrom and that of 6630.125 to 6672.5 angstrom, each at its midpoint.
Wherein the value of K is 0.06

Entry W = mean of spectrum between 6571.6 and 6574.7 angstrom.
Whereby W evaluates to 7.81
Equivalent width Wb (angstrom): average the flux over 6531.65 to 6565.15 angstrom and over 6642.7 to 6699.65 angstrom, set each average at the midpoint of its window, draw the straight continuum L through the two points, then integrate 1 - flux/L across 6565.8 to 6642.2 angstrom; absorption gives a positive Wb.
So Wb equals -2.7 angstrom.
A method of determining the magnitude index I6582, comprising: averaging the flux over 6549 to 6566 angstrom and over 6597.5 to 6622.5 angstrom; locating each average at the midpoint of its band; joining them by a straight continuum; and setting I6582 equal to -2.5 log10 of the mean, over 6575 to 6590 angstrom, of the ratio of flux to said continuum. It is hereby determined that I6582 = -0.07 mag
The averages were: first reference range 7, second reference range 8.06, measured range 8.01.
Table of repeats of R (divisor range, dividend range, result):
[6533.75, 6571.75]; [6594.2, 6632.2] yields 1.09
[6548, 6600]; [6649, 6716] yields 1.08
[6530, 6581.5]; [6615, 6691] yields 1.08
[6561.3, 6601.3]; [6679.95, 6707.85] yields 1.07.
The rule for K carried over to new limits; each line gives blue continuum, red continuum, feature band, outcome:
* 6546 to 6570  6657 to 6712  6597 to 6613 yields -0.08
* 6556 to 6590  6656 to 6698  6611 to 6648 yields -0.05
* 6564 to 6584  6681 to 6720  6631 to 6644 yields -0.03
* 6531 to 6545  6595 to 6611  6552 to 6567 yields 0.18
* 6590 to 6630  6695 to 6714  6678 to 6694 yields 0.01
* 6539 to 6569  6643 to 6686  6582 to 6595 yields -0.06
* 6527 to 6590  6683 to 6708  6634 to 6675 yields -0.01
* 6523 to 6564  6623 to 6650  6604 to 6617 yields -0.02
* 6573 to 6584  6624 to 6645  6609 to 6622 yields -0.01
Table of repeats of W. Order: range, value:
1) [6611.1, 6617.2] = 8.12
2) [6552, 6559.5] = 7.62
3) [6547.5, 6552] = 7.93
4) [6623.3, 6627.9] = 8.07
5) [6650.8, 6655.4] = 7.92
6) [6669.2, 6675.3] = 7.9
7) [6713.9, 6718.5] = 7.79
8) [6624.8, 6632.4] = 8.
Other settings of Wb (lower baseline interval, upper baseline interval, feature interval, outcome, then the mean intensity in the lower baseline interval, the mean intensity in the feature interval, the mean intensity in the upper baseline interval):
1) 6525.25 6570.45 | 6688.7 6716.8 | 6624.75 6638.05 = -0.36 angstrom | 7.6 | 7.99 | 7.93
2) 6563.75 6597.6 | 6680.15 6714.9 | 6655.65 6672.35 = -0.11 angstrom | 7.8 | 7.94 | 7.93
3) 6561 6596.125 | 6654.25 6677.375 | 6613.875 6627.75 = -0.62 angstrom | 7.56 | 8.07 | 7.91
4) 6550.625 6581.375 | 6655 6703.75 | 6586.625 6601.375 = -0.99 angstrom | 7.34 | 7.99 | 7.91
